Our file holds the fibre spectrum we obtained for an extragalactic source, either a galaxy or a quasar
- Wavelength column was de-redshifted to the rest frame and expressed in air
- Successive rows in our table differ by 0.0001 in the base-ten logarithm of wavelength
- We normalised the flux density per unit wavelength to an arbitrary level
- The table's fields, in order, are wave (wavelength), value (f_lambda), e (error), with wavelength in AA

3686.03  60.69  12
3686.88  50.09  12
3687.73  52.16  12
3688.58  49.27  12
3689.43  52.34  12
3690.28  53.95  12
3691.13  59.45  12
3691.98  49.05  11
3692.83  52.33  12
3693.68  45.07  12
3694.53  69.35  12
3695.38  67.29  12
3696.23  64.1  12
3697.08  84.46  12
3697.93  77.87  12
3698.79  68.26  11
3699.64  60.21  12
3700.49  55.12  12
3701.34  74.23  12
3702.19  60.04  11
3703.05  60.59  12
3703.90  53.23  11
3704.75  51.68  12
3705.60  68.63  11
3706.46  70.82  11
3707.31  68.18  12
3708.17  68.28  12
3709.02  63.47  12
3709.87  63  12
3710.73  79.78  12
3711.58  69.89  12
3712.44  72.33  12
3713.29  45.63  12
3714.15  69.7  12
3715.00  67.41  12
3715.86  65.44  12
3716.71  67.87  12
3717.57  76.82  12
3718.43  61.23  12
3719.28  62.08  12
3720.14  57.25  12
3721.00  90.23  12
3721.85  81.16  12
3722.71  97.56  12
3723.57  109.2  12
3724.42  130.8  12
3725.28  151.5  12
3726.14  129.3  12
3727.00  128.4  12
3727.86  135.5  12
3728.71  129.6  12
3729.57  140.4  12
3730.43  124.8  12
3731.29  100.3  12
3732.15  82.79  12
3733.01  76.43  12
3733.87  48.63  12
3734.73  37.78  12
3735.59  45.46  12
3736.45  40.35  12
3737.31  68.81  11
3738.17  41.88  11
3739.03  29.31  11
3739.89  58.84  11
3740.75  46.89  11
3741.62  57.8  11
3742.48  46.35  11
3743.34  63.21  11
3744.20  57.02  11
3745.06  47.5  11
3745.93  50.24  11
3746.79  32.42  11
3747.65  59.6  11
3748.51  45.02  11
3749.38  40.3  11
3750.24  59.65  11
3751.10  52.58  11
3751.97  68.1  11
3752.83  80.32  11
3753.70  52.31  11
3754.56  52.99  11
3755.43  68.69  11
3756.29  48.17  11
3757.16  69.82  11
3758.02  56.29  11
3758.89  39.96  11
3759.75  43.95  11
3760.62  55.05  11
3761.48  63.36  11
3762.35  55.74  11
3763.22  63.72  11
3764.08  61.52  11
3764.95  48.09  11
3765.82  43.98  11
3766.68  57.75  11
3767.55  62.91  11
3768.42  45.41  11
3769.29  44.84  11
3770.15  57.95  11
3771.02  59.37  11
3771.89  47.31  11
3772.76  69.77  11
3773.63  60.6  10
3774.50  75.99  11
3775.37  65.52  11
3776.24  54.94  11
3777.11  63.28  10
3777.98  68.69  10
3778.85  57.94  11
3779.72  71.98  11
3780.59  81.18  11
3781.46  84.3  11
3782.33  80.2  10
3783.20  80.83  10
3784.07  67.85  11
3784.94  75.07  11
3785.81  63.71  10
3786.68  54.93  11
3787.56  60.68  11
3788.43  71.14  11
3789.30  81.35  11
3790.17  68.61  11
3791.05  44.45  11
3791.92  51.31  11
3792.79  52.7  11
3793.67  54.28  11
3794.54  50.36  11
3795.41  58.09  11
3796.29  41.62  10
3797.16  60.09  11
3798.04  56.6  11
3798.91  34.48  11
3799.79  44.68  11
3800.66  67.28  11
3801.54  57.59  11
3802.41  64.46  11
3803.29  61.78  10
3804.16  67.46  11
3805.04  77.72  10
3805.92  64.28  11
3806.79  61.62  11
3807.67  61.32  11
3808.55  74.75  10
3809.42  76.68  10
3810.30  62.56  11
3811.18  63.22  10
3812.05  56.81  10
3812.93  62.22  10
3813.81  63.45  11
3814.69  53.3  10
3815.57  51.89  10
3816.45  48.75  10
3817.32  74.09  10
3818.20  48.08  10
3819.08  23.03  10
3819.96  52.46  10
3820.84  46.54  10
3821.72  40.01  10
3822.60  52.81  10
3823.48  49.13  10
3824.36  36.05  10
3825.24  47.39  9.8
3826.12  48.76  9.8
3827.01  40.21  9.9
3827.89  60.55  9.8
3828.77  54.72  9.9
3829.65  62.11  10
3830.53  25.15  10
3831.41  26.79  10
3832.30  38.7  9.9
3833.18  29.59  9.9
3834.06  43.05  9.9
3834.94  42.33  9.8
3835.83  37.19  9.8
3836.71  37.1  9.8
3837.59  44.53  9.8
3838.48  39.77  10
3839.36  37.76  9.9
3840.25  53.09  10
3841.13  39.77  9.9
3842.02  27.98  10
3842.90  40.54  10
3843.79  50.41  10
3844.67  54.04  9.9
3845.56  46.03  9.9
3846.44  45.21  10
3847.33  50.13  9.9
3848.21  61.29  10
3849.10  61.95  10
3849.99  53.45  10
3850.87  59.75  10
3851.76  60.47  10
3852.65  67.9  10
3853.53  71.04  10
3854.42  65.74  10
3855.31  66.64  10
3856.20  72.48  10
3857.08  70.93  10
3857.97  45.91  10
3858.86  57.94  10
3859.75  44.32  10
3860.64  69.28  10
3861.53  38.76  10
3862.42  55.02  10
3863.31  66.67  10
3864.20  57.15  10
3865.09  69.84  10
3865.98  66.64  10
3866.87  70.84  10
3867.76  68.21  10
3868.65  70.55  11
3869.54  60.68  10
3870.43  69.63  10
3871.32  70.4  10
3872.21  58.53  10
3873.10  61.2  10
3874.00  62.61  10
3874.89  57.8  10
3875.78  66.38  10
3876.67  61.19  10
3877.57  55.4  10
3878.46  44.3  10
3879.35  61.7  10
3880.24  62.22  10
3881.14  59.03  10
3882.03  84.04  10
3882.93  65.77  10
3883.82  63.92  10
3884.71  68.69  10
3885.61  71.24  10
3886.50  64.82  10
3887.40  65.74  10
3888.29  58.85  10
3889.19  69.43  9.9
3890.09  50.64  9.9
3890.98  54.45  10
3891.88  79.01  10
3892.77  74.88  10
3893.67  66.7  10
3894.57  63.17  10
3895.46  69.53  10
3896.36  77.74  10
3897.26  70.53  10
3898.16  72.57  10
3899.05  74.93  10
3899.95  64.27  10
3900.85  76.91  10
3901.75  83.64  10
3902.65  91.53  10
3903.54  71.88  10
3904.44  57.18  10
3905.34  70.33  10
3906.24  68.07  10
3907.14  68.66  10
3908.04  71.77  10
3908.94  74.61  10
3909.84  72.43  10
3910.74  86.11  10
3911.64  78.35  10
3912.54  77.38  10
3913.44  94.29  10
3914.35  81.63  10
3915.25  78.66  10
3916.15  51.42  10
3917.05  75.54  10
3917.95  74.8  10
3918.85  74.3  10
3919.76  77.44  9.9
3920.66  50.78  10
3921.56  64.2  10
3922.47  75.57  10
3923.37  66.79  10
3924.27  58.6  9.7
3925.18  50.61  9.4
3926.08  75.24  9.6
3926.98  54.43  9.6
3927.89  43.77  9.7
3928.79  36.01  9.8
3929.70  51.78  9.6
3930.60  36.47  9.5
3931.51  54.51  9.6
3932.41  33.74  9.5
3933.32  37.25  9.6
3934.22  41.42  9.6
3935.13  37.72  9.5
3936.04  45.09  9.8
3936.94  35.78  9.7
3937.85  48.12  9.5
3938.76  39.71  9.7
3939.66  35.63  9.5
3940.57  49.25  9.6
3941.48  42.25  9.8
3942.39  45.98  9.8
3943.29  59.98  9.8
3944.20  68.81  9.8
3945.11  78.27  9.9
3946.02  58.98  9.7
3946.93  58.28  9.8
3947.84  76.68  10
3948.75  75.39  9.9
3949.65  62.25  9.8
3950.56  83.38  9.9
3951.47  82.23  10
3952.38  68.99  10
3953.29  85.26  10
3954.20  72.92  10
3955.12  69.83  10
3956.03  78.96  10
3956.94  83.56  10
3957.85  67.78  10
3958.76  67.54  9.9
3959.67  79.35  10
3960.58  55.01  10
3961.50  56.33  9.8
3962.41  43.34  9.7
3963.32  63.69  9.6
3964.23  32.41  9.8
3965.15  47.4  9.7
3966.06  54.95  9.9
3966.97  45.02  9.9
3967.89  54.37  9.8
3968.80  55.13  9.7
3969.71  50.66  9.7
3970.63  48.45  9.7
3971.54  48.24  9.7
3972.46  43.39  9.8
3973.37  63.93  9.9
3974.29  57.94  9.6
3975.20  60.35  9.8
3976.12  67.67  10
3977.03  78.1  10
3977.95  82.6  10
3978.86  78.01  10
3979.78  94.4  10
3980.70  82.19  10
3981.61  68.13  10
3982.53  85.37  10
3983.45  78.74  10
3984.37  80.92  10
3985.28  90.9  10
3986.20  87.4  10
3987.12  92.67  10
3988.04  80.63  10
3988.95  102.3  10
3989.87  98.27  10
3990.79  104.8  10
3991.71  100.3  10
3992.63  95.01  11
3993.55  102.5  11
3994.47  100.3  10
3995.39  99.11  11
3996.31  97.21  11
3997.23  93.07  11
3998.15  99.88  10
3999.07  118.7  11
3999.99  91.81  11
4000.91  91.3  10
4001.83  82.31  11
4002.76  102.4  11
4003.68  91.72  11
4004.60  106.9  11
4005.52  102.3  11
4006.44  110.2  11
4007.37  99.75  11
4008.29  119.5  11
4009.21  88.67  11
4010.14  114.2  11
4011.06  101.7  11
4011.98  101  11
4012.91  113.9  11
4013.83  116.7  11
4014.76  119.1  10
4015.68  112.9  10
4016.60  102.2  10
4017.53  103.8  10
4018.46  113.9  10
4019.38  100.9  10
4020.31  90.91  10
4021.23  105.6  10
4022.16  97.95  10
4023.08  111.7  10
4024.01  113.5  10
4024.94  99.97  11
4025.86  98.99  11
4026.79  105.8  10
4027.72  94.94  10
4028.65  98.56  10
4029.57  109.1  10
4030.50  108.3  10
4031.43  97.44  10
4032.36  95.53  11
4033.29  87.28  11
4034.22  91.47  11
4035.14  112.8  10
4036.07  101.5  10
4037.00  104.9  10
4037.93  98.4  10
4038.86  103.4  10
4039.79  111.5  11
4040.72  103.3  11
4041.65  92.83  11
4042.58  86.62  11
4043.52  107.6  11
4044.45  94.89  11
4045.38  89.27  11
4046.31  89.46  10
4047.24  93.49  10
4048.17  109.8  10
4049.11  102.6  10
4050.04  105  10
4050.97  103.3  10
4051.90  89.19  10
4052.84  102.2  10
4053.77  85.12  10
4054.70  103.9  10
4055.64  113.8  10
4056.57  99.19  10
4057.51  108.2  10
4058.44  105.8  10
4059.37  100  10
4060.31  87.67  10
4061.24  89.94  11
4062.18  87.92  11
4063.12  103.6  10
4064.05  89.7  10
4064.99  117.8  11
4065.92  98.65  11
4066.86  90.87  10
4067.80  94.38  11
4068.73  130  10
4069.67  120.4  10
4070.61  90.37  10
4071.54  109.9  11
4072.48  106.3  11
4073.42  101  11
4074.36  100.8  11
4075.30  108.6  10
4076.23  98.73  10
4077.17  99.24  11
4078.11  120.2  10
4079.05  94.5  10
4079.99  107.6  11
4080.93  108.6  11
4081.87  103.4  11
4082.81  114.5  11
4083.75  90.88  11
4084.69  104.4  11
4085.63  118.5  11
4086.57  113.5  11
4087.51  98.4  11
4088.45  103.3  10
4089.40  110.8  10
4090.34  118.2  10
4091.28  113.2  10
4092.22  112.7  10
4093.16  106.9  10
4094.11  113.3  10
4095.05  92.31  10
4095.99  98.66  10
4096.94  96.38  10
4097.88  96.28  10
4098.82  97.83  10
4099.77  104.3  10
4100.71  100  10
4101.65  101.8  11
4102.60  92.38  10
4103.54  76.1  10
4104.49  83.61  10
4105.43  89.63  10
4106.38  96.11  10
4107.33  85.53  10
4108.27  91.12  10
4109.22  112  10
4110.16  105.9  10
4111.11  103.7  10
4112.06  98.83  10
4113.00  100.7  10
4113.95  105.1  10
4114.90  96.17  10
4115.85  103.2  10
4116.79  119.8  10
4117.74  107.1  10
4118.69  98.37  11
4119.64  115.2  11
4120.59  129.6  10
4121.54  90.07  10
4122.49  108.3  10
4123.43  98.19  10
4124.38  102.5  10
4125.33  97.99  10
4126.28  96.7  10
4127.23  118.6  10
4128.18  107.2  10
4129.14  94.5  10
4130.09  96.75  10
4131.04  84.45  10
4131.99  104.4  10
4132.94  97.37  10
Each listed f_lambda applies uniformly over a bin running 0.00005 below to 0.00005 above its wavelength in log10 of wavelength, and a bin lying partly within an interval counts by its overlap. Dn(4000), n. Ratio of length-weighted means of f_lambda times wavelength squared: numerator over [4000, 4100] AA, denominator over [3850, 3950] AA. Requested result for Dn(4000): 1.8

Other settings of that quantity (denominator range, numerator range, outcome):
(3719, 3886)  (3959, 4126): 1.78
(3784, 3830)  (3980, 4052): 1.94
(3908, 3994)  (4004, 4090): 1.63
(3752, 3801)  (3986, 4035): 1.91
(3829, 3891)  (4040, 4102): 2.02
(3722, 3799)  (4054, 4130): 1.84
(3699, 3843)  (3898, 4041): 1.43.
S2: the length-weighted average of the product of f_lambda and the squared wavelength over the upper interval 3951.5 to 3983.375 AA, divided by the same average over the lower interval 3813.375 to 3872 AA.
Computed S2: 1.32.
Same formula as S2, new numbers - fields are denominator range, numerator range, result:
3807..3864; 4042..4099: 2.23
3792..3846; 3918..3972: 1.21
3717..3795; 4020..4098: 1.78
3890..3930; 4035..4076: 1.57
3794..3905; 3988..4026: 1.91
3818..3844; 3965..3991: 1.83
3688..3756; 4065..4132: 1.81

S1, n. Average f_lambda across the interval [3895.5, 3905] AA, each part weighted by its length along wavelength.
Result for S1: 73.9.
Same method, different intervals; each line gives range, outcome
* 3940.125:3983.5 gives 64.7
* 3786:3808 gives 58.8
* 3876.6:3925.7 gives 69.1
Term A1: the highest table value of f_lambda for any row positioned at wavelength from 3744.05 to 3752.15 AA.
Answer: 68.1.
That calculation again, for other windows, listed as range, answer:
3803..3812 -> 77.72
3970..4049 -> 119.5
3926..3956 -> 85.26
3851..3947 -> 94.29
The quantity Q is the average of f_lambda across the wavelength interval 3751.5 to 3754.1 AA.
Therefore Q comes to 66.7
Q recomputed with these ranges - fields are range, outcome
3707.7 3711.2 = 68.7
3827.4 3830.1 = 58.8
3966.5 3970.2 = 51.3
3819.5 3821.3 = 49.1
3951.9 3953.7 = 77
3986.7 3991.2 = 95.7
